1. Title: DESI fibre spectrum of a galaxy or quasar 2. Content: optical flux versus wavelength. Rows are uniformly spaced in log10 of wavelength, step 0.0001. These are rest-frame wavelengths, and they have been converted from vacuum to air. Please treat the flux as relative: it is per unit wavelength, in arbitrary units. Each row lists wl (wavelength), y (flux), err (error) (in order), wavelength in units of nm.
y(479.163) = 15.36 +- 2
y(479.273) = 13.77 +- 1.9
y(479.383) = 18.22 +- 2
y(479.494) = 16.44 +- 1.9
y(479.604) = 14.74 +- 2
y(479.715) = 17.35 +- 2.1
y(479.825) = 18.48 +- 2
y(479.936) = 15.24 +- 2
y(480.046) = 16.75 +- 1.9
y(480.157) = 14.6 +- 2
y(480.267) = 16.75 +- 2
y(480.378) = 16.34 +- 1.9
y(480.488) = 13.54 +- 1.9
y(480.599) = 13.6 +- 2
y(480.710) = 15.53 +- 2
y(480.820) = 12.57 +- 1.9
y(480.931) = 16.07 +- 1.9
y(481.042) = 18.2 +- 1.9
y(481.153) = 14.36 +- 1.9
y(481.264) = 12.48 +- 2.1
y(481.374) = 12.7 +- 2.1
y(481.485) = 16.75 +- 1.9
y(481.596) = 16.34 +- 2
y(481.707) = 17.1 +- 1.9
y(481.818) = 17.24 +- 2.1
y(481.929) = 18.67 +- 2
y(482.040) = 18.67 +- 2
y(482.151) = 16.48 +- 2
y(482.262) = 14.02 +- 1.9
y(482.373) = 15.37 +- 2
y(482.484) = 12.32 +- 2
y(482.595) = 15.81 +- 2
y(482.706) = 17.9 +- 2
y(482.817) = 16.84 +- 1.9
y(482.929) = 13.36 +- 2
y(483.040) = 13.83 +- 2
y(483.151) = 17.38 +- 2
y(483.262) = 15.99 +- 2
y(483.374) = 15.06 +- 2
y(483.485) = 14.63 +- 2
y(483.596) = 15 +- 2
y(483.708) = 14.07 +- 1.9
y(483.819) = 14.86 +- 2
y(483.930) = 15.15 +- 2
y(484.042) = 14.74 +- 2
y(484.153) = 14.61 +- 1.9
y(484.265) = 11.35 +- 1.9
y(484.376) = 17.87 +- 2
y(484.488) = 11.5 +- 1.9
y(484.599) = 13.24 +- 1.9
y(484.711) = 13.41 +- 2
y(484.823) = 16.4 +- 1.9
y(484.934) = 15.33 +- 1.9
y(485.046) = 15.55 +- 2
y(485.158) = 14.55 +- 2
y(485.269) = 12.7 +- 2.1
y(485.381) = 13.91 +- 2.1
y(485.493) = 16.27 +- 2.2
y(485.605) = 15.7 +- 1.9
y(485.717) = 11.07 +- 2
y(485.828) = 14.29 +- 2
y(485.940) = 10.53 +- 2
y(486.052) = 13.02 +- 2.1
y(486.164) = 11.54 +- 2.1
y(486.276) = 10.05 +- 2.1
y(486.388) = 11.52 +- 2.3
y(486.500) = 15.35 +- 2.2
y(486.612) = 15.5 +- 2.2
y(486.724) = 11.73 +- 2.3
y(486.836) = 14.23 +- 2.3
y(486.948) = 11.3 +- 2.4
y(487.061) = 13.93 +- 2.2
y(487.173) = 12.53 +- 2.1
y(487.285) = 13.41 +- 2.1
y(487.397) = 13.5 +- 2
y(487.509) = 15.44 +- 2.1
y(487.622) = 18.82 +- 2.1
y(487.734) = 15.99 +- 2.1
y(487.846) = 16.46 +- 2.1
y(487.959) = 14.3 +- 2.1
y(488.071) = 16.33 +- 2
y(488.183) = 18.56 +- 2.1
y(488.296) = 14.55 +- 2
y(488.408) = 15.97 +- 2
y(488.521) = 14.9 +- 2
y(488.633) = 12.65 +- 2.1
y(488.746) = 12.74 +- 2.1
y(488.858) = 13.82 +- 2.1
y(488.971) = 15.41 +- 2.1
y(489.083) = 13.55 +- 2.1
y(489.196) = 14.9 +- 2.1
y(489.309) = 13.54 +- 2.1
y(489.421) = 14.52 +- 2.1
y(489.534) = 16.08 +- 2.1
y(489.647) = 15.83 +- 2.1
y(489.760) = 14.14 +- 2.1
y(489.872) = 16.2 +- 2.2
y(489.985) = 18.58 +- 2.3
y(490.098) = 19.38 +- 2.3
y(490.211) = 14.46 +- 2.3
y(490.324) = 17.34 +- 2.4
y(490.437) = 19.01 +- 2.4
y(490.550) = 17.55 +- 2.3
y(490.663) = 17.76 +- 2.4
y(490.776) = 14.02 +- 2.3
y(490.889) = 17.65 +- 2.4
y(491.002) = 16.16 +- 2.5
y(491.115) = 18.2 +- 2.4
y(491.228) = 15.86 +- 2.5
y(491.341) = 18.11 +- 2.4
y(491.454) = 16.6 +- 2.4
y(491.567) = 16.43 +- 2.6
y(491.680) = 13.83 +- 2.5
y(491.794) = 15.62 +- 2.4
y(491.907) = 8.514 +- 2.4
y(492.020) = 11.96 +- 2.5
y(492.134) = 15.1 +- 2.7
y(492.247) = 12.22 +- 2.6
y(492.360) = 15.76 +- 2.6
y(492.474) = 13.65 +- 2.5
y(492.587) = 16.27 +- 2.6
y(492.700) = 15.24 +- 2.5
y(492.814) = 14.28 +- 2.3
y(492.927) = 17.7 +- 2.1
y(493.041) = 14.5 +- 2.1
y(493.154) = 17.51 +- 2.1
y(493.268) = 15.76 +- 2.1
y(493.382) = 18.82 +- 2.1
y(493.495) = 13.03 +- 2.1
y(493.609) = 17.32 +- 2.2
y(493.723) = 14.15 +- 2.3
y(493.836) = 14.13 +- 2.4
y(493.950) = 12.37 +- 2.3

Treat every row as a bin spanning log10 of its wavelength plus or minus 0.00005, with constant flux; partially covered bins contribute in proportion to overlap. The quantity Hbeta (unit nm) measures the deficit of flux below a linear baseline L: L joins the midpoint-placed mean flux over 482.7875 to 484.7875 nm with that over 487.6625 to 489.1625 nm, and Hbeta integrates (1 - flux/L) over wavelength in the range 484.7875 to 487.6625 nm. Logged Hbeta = 0.21 nm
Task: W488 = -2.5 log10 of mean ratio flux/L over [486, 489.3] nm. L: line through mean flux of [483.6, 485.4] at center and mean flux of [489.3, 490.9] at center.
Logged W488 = 0.099 mag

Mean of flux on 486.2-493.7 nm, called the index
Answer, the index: 15.2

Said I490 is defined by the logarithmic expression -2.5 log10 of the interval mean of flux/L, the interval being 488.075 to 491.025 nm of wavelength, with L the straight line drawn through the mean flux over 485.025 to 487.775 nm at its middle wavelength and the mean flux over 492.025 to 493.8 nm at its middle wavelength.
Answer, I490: -0.092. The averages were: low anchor 13.7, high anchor 15.3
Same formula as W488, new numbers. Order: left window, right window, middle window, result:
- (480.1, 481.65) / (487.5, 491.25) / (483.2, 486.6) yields 0.10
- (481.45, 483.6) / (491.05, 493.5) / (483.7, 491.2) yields 0.06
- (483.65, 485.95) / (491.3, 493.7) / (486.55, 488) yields 0.01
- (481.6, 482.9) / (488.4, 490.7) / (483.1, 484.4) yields 0.08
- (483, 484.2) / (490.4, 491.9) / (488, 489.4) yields 0.09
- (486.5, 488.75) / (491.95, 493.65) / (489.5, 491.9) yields -0.10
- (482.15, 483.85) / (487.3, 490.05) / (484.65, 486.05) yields 0.08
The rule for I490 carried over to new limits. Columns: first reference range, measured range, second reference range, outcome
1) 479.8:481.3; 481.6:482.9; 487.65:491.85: -0.06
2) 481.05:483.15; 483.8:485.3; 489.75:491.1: 0.12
